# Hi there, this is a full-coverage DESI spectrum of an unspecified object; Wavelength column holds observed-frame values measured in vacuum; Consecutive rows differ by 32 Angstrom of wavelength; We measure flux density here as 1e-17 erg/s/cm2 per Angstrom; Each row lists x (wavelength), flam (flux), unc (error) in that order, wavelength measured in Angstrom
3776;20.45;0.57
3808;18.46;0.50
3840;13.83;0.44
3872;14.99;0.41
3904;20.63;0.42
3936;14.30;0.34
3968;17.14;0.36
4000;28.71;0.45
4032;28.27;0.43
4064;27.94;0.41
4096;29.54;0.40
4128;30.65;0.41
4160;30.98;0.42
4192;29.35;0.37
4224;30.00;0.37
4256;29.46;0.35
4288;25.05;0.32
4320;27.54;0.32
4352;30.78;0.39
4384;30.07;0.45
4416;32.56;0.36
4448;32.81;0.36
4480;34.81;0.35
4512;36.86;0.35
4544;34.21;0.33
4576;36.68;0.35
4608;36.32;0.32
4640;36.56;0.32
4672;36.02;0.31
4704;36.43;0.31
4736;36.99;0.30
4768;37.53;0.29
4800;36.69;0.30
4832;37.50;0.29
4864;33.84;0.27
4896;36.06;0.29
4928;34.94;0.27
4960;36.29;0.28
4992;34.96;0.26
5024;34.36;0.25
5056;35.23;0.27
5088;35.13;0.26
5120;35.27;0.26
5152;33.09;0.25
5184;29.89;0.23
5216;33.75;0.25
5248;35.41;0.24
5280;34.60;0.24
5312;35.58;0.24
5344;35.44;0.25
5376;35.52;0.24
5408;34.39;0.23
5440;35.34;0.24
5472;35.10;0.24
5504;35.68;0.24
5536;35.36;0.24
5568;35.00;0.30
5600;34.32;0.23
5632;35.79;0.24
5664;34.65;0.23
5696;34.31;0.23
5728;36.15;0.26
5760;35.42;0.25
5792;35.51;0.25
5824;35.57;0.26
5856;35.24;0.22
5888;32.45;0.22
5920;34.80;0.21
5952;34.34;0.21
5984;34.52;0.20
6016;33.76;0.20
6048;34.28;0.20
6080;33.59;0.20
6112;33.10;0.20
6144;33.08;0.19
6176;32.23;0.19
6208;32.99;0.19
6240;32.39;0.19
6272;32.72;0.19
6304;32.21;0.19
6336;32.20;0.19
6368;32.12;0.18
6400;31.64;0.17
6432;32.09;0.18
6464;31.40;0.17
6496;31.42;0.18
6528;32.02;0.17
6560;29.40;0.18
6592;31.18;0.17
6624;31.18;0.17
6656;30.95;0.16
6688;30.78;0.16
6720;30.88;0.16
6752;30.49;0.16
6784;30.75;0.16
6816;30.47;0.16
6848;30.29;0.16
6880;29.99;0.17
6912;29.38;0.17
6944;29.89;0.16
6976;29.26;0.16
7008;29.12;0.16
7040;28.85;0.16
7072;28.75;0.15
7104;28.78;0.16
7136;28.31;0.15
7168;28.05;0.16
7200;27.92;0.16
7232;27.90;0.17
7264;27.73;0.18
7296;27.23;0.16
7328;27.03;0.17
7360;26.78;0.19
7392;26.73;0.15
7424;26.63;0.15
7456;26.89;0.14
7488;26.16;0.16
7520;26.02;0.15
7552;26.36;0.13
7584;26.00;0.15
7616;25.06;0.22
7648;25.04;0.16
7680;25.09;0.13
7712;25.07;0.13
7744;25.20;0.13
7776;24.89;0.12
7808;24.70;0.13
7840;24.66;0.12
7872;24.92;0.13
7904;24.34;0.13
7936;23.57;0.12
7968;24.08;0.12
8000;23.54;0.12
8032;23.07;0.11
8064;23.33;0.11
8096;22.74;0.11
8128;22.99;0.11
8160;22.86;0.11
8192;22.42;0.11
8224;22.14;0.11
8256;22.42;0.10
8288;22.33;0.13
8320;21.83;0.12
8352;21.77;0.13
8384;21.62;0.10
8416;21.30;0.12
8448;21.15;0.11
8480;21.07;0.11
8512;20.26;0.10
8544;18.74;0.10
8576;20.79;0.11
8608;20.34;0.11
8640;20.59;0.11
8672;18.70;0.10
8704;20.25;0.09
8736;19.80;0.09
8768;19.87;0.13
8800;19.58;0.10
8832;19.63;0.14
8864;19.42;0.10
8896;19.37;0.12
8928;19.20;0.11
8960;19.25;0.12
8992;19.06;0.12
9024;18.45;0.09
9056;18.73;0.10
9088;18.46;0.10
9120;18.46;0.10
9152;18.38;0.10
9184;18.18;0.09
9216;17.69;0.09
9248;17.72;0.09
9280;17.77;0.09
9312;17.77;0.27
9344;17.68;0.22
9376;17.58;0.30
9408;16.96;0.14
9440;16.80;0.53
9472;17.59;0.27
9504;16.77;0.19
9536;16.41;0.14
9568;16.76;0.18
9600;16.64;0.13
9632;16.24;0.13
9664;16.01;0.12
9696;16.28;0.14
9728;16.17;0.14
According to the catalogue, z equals 0.000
